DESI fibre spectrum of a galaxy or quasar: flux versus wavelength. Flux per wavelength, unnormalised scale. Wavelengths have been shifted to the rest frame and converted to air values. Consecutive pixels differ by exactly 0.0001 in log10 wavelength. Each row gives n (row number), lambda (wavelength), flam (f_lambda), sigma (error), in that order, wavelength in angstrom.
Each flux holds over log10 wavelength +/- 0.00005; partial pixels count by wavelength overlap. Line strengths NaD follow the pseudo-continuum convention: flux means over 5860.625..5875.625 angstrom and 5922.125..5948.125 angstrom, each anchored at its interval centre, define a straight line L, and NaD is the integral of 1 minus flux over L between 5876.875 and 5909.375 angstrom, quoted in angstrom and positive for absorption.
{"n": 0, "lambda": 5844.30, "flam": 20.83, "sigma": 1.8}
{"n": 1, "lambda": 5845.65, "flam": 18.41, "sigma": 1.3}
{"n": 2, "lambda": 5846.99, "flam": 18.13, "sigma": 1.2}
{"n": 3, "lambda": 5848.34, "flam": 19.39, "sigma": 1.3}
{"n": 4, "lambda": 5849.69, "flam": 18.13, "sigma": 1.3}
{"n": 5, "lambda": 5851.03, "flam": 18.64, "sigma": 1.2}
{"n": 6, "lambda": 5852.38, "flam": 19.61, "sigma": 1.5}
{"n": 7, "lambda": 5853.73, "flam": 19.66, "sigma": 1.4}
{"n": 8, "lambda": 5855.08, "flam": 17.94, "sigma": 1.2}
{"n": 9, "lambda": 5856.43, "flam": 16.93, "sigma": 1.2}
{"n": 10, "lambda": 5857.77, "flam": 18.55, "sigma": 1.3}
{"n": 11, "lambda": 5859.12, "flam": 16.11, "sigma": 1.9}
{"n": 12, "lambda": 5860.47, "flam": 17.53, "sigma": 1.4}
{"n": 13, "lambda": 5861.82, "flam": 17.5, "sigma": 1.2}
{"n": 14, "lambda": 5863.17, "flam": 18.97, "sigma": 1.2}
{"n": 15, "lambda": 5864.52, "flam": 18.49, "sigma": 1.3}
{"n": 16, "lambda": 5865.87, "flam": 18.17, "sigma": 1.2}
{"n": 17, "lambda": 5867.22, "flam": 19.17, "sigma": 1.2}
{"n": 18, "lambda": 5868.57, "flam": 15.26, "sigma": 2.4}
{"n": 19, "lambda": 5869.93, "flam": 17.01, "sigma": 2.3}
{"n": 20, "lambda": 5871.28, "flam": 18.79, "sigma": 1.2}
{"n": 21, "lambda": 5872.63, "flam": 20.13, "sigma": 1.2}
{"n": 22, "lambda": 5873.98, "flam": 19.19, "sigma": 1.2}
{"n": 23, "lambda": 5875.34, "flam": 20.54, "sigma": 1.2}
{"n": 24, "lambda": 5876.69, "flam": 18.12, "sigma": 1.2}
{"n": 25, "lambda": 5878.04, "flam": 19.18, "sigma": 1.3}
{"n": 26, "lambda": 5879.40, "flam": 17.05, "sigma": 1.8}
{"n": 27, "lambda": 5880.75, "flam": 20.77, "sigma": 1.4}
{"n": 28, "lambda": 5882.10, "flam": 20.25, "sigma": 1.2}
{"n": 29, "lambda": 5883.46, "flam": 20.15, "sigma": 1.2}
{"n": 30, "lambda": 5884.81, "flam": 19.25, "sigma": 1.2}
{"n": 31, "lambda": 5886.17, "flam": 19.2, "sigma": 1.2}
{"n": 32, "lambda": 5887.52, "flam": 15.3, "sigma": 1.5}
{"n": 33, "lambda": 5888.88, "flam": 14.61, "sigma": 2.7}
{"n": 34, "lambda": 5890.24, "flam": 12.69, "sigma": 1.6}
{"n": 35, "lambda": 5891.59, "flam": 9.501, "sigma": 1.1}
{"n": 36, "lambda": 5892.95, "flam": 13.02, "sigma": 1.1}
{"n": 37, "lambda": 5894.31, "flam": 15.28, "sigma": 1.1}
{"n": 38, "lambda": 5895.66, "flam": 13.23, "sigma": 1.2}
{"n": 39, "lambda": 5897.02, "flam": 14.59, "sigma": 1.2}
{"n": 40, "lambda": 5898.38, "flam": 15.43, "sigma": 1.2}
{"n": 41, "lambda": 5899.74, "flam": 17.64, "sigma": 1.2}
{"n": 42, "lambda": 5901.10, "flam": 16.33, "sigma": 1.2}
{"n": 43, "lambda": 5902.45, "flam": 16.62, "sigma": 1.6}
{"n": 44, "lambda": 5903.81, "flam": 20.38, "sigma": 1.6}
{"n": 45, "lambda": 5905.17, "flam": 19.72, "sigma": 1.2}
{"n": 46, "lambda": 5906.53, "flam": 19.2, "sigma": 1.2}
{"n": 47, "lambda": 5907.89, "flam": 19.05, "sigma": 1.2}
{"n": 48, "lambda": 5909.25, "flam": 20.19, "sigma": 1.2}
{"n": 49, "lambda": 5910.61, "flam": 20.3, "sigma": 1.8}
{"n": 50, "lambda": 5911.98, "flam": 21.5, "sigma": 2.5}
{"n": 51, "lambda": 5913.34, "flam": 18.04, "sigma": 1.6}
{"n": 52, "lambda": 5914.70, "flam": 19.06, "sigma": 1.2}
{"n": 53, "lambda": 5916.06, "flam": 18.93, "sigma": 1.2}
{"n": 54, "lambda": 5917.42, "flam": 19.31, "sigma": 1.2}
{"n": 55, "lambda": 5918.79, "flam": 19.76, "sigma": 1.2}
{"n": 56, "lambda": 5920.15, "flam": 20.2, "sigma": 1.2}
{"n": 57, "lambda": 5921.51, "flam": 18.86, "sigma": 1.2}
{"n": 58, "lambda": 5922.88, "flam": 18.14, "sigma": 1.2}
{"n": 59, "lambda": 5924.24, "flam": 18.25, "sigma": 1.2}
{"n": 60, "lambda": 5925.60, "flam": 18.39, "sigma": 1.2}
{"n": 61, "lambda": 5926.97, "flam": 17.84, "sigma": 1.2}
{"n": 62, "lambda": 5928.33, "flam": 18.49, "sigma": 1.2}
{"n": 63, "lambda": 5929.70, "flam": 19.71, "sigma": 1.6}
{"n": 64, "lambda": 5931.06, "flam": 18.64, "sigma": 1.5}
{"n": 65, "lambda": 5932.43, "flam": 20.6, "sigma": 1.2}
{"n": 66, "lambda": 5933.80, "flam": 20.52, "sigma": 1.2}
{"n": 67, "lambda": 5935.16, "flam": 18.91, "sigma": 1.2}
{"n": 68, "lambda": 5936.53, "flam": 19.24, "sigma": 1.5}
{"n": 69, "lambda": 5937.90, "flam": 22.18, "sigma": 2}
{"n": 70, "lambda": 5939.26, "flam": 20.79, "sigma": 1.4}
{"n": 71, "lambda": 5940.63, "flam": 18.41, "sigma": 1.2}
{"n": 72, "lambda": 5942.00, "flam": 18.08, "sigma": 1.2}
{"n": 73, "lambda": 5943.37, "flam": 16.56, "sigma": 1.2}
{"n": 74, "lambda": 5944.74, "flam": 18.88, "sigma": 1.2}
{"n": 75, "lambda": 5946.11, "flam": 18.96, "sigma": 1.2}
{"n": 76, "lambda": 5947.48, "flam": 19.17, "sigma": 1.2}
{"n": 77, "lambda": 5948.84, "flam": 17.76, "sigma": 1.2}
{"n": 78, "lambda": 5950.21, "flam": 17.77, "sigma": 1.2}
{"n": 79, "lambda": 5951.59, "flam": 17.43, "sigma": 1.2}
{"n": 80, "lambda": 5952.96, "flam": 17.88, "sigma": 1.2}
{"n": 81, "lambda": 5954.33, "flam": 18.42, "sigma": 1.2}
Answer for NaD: 2.9 angstrom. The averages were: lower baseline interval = 18.4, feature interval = 17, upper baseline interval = 19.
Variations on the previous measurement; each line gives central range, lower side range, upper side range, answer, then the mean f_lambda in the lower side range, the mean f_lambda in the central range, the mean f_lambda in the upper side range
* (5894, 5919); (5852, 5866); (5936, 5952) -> 0.5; 18.1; 18.1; 18.8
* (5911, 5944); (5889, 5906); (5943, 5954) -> -4.3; 15.4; 19.2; 18.1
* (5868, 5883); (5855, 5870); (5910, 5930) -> -0.7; 17.6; 18.8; 19.1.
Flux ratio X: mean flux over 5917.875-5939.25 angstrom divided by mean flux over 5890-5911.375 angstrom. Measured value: 1.2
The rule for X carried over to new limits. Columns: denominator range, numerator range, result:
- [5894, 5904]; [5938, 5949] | 1.17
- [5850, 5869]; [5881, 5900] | 0.87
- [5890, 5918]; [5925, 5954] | 1.10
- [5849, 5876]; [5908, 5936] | 1.05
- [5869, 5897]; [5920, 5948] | 1.12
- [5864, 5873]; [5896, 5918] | 1.02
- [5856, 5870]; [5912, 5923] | 1.09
